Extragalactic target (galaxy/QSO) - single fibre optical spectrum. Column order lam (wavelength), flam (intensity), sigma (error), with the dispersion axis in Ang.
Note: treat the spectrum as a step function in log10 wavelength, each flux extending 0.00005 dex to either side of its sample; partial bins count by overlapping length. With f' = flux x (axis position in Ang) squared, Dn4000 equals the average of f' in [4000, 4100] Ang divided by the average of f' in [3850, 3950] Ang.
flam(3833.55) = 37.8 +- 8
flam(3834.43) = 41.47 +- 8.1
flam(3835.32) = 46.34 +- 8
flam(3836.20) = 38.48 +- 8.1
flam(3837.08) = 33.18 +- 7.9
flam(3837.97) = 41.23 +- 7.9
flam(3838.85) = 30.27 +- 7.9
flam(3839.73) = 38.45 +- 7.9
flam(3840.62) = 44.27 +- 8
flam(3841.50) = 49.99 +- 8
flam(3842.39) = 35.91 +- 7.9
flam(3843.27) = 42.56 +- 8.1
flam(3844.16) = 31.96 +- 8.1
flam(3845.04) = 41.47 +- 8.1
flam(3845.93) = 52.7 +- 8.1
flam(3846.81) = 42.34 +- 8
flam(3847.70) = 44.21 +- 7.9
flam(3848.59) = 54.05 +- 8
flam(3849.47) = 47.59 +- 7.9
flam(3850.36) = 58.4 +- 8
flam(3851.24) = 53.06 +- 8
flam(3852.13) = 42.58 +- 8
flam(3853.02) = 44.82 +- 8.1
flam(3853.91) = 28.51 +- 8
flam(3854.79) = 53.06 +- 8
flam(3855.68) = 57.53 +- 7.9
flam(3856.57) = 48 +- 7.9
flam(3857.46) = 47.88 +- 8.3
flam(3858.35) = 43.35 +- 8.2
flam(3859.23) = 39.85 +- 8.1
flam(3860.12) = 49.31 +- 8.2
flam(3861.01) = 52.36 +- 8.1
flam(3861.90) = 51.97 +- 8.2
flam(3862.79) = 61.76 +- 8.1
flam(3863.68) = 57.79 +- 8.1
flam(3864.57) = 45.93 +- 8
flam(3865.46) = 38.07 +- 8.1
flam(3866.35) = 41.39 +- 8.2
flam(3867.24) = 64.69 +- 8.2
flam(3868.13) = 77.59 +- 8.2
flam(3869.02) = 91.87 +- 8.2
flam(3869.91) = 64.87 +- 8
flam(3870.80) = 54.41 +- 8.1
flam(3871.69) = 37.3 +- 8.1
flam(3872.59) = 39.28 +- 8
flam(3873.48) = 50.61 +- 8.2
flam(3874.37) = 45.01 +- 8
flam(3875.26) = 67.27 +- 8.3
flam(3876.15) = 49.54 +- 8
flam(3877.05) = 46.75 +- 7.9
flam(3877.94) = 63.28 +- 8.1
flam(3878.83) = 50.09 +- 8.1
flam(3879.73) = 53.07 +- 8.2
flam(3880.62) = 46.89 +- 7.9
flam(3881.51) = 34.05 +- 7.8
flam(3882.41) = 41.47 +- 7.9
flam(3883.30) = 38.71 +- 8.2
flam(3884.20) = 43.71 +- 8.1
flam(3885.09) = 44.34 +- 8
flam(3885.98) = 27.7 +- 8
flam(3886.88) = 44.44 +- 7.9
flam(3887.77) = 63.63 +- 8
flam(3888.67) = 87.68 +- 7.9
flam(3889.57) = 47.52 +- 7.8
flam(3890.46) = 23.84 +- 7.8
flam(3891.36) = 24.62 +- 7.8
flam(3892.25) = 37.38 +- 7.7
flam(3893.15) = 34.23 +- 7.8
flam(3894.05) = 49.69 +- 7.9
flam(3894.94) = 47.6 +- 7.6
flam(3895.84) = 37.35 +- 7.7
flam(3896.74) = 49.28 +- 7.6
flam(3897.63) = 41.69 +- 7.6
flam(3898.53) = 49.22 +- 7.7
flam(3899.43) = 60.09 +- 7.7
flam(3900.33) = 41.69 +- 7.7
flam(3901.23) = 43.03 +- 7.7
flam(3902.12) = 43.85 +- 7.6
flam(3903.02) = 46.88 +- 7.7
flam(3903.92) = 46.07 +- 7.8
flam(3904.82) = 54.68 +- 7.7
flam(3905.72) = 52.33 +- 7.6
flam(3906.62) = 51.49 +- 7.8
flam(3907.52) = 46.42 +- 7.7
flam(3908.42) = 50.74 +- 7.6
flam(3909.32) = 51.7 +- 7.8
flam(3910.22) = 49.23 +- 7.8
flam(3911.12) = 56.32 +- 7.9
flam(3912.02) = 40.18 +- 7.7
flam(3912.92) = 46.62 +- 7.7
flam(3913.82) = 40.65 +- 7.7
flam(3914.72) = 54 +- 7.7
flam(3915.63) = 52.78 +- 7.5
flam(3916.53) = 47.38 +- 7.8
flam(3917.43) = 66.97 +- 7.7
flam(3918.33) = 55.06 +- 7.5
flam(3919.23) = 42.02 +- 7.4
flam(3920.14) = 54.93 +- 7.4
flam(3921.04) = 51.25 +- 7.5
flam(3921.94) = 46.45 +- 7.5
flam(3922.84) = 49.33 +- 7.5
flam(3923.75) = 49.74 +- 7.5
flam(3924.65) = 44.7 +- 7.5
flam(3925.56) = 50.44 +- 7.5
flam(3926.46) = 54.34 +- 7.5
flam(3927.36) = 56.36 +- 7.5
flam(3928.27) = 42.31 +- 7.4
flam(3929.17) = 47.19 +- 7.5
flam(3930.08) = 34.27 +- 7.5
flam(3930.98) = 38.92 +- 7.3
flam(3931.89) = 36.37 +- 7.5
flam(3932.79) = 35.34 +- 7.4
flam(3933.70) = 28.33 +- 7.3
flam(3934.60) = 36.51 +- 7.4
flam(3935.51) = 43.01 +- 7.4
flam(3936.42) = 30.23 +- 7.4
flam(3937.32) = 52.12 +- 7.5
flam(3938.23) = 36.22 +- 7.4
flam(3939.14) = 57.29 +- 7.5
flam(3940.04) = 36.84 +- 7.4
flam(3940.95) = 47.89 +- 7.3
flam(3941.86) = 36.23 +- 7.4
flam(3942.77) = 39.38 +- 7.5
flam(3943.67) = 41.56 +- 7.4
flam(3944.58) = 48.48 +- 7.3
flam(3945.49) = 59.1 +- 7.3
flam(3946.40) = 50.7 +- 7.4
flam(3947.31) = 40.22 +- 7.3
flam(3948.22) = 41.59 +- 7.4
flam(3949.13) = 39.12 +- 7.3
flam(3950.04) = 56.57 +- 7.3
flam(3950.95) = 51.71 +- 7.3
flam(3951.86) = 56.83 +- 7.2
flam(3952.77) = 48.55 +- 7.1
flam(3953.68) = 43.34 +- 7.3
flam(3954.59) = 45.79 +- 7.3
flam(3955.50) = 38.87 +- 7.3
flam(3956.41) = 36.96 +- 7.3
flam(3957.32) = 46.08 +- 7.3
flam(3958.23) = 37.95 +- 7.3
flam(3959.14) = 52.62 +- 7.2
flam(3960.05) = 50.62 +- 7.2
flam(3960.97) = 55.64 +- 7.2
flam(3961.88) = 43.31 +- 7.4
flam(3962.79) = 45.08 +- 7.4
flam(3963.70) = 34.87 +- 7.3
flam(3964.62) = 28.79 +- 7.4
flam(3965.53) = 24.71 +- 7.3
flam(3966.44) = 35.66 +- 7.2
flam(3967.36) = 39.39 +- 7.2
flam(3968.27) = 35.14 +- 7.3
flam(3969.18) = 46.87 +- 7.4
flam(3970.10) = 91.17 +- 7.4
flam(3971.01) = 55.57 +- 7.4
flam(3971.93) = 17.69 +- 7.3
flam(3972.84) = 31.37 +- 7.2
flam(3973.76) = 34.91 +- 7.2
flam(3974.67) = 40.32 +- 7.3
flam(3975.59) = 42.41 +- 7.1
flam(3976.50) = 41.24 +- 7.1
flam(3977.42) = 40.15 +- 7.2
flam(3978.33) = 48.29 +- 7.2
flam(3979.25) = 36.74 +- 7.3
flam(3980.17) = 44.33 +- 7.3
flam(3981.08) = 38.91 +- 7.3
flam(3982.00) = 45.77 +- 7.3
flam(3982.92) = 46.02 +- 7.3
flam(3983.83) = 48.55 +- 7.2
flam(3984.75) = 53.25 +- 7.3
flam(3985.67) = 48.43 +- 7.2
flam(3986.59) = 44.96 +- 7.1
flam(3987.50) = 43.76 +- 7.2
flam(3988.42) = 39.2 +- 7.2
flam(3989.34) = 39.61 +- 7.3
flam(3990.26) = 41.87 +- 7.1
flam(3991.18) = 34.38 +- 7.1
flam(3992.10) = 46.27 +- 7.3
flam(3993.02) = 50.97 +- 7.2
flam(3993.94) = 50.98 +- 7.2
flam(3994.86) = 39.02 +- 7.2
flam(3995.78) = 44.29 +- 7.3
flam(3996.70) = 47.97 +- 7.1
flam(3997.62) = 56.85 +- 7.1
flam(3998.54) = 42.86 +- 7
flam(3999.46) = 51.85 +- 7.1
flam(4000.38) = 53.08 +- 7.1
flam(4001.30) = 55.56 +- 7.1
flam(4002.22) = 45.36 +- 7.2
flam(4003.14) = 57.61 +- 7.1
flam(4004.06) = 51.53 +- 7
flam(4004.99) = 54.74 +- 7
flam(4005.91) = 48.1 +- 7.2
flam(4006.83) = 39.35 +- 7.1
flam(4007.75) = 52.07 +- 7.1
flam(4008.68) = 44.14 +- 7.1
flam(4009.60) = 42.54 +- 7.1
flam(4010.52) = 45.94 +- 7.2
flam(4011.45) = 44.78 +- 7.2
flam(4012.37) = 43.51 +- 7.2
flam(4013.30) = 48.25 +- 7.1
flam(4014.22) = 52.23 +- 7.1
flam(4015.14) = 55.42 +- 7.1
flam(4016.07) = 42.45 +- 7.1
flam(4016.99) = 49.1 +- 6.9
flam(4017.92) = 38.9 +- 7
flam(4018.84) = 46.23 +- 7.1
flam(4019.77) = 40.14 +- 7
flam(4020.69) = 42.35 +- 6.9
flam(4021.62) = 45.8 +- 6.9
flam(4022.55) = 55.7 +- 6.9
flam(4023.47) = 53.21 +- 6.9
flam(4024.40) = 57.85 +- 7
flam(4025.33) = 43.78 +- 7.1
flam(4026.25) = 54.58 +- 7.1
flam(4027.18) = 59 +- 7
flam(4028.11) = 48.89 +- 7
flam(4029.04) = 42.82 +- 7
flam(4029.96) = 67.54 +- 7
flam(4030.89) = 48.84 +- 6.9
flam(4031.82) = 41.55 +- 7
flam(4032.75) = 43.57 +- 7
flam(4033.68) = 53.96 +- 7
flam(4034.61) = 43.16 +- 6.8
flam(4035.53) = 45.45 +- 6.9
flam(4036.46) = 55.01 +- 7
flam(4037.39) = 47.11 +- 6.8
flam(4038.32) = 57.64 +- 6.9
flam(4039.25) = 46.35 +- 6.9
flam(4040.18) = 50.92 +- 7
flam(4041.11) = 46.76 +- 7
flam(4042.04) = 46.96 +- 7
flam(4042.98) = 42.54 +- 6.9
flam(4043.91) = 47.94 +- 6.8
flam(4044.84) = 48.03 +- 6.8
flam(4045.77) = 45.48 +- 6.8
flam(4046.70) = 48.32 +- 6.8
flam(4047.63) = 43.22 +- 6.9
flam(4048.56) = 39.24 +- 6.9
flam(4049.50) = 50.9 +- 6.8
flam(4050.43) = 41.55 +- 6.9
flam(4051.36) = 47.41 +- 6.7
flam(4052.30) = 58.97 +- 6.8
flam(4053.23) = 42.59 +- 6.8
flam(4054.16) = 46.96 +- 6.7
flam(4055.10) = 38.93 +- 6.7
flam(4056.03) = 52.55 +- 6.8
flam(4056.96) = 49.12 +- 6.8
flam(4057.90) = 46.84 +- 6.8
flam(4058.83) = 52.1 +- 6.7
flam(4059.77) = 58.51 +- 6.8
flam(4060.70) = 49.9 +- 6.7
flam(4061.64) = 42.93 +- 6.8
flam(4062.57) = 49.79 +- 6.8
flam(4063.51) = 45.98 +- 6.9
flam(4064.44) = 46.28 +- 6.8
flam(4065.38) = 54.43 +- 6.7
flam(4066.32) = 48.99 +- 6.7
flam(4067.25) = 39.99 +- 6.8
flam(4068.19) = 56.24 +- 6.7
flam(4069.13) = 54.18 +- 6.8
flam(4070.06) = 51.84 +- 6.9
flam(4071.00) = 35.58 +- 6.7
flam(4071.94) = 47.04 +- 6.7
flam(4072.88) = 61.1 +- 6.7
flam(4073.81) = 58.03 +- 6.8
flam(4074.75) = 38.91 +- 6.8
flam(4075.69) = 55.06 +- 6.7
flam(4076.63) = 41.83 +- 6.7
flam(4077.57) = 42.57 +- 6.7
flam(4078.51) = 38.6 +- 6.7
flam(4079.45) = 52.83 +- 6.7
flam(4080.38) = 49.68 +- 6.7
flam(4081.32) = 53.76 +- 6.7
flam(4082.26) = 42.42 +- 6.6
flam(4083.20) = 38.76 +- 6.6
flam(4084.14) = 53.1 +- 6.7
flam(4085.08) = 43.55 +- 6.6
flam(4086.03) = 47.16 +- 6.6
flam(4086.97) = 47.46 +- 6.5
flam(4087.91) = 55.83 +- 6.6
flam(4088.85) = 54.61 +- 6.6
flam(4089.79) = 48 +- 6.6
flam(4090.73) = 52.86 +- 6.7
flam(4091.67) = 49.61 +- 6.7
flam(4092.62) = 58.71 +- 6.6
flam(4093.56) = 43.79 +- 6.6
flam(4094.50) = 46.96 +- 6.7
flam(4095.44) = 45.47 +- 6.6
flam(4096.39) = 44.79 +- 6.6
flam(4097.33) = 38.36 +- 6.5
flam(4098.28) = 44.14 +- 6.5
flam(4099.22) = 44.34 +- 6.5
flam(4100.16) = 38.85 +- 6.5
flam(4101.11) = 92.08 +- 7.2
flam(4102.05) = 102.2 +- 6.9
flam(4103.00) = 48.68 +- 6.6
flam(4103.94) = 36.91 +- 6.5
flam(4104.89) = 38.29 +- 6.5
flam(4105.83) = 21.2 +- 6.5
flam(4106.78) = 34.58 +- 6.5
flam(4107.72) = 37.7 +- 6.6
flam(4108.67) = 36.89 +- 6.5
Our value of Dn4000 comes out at 1.09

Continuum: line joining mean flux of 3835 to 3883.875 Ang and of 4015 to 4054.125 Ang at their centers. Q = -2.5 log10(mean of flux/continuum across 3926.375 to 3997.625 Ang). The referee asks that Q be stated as 0.11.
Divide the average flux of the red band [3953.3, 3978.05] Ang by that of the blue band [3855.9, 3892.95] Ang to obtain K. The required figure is 0.85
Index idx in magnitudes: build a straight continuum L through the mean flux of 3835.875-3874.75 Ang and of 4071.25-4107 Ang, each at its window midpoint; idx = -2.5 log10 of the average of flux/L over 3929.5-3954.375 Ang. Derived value 0.12 mag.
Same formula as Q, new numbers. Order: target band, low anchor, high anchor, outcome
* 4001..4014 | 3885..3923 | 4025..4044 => 0.02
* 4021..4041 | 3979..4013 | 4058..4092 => -0.07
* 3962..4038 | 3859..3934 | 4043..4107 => 0.05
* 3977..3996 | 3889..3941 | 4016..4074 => 0.08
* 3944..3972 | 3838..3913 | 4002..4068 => 0.06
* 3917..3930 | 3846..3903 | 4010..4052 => -0.04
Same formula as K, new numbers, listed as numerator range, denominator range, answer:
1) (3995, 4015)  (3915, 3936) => 1.05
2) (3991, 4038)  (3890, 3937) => 1.07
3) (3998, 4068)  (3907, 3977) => 1.07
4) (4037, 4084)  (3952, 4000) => 1.09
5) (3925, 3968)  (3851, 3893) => 0.88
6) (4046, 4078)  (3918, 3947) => 1.08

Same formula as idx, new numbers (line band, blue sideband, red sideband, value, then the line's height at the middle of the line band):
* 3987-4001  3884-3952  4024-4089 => 0.04 mag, 47.5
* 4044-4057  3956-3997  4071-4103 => 0.03 mag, 48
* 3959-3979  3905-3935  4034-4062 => 0.13 mag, 47.6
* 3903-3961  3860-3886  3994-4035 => 0.08 mag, 50.2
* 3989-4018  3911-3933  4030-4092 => 0.02 mag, 48.1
